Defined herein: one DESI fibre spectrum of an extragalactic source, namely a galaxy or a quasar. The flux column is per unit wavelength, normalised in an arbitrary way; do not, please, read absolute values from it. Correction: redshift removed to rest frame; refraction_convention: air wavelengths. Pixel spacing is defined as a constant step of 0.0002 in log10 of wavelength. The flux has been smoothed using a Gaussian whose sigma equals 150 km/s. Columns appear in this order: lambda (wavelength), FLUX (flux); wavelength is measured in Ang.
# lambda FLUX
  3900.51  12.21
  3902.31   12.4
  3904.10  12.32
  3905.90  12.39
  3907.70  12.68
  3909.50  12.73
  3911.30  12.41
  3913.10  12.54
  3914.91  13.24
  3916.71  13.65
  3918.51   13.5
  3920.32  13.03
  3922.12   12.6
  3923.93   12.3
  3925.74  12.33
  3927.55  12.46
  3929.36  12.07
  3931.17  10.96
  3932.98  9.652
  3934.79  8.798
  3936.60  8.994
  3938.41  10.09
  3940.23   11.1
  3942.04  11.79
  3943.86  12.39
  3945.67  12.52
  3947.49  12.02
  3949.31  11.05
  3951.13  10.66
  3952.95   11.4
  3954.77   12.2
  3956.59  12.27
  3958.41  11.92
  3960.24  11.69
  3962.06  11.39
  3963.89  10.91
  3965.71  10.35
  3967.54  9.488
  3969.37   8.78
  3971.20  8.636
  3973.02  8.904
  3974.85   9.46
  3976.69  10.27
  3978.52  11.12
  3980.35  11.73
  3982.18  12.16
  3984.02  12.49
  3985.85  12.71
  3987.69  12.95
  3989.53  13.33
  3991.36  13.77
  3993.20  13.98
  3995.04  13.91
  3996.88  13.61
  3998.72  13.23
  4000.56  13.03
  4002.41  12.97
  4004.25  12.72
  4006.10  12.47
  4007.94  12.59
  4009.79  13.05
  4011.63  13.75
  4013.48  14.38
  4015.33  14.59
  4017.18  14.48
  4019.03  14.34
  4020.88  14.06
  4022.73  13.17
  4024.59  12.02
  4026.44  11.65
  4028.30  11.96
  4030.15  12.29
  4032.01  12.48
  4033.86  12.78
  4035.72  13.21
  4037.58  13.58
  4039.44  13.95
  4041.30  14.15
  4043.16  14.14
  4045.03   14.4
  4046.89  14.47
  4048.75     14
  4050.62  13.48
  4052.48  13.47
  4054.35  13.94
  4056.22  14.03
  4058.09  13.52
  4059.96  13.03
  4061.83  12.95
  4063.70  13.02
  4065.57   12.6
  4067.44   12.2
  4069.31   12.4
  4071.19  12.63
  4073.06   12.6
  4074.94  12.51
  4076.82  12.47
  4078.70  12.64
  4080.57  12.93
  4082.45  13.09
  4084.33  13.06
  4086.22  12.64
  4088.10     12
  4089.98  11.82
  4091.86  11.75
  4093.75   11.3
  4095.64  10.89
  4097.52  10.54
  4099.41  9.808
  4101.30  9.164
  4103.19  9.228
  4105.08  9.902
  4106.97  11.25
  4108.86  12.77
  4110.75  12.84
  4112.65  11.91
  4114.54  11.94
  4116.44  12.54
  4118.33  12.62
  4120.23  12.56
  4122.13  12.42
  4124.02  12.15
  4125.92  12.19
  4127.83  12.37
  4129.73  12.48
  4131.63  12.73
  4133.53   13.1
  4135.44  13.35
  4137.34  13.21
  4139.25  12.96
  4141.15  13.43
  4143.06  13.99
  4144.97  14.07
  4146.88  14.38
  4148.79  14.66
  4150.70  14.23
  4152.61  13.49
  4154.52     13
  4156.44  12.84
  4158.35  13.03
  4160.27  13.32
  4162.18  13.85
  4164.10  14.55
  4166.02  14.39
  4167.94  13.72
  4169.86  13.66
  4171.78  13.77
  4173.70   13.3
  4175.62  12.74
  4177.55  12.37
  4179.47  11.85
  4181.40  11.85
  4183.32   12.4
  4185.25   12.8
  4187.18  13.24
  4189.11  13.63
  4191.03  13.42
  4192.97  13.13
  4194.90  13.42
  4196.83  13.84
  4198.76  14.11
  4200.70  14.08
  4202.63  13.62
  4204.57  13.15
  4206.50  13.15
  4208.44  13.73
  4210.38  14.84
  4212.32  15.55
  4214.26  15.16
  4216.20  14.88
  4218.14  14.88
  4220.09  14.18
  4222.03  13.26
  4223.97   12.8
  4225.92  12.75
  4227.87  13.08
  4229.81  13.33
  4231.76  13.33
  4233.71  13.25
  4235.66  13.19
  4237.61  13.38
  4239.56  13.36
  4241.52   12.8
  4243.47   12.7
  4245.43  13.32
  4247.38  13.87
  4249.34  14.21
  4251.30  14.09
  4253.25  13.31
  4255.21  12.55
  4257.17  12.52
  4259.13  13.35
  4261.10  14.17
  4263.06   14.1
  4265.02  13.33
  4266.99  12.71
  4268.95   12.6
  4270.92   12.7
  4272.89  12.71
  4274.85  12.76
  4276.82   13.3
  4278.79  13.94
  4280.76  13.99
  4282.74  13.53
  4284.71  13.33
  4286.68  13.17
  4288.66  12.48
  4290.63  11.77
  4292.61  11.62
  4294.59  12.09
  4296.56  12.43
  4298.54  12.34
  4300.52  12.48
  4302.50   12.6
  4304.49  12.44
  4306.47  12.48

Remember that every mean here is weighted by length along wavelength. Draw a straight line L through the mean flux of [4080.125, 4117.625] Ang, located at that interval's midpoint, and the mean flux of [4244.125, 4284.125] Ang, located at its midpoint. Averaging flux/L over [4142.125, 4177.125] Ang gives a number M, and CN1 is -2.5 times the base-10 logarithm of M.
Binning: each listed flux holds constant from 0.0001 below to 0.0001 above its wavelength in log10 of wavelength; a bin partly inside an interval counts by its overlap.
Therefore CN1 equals -0.12 mag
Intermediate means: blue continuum 11.6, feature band 13.7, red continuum 13.3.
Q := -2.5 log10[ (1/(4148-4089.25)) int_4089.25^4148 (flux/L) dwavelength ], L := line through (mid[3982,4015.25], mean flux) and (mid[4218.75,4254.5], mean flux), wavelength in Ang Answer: 0.10 mag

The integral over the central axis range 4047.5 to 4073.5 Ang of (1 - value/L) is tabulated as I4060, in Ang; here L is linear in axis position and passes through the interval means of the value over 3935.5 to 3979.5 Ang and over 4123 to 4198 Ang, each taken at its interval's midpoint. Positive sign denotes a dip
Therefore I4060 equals -2.4 Ang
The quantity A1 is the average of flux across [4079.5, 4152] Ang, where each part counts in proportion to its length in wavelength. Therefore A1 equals 12.3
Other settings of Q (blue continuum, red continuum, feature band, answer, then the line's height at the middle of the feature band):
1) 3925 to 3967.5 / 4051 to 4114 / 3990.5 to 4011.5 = -0.14 mag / 11.6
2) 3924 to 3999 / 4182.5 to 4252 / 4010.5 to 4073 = -0.11 mag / 12.1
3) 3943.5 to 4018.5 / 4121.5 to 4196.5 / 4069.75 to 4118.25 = 0.09 mag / 12.8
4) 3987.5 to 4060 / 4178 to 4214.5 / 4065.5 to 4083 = 0.07 mag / 13.4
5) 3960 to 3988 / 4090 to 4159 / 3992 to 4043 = -0.18 mag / 11.2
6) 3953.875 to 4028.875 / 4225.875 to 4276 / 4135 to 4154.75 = -0.08 mag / 12.8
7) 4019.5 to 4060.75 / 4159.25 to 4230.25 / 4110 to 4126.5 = 0.09 mag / 13.5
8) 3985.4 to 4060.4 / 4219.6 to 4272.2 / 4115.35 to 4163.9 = 0.01 mag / 13.3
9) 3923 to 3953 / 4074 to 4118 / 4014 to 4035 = -0.14 mag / 11.5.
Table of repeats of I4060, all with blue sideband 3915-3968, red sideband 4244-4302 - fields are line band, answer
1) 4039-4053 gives -2.3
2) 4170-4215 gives -2.7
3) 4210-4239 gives -2.3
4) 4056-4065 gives -0.8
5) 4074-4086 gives -0.6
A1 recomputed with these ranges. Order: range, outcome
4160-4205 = 13.3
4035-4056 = 13.9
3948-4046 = 12.4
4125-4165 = 13.4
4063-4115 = 11.8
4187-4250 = 13.7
